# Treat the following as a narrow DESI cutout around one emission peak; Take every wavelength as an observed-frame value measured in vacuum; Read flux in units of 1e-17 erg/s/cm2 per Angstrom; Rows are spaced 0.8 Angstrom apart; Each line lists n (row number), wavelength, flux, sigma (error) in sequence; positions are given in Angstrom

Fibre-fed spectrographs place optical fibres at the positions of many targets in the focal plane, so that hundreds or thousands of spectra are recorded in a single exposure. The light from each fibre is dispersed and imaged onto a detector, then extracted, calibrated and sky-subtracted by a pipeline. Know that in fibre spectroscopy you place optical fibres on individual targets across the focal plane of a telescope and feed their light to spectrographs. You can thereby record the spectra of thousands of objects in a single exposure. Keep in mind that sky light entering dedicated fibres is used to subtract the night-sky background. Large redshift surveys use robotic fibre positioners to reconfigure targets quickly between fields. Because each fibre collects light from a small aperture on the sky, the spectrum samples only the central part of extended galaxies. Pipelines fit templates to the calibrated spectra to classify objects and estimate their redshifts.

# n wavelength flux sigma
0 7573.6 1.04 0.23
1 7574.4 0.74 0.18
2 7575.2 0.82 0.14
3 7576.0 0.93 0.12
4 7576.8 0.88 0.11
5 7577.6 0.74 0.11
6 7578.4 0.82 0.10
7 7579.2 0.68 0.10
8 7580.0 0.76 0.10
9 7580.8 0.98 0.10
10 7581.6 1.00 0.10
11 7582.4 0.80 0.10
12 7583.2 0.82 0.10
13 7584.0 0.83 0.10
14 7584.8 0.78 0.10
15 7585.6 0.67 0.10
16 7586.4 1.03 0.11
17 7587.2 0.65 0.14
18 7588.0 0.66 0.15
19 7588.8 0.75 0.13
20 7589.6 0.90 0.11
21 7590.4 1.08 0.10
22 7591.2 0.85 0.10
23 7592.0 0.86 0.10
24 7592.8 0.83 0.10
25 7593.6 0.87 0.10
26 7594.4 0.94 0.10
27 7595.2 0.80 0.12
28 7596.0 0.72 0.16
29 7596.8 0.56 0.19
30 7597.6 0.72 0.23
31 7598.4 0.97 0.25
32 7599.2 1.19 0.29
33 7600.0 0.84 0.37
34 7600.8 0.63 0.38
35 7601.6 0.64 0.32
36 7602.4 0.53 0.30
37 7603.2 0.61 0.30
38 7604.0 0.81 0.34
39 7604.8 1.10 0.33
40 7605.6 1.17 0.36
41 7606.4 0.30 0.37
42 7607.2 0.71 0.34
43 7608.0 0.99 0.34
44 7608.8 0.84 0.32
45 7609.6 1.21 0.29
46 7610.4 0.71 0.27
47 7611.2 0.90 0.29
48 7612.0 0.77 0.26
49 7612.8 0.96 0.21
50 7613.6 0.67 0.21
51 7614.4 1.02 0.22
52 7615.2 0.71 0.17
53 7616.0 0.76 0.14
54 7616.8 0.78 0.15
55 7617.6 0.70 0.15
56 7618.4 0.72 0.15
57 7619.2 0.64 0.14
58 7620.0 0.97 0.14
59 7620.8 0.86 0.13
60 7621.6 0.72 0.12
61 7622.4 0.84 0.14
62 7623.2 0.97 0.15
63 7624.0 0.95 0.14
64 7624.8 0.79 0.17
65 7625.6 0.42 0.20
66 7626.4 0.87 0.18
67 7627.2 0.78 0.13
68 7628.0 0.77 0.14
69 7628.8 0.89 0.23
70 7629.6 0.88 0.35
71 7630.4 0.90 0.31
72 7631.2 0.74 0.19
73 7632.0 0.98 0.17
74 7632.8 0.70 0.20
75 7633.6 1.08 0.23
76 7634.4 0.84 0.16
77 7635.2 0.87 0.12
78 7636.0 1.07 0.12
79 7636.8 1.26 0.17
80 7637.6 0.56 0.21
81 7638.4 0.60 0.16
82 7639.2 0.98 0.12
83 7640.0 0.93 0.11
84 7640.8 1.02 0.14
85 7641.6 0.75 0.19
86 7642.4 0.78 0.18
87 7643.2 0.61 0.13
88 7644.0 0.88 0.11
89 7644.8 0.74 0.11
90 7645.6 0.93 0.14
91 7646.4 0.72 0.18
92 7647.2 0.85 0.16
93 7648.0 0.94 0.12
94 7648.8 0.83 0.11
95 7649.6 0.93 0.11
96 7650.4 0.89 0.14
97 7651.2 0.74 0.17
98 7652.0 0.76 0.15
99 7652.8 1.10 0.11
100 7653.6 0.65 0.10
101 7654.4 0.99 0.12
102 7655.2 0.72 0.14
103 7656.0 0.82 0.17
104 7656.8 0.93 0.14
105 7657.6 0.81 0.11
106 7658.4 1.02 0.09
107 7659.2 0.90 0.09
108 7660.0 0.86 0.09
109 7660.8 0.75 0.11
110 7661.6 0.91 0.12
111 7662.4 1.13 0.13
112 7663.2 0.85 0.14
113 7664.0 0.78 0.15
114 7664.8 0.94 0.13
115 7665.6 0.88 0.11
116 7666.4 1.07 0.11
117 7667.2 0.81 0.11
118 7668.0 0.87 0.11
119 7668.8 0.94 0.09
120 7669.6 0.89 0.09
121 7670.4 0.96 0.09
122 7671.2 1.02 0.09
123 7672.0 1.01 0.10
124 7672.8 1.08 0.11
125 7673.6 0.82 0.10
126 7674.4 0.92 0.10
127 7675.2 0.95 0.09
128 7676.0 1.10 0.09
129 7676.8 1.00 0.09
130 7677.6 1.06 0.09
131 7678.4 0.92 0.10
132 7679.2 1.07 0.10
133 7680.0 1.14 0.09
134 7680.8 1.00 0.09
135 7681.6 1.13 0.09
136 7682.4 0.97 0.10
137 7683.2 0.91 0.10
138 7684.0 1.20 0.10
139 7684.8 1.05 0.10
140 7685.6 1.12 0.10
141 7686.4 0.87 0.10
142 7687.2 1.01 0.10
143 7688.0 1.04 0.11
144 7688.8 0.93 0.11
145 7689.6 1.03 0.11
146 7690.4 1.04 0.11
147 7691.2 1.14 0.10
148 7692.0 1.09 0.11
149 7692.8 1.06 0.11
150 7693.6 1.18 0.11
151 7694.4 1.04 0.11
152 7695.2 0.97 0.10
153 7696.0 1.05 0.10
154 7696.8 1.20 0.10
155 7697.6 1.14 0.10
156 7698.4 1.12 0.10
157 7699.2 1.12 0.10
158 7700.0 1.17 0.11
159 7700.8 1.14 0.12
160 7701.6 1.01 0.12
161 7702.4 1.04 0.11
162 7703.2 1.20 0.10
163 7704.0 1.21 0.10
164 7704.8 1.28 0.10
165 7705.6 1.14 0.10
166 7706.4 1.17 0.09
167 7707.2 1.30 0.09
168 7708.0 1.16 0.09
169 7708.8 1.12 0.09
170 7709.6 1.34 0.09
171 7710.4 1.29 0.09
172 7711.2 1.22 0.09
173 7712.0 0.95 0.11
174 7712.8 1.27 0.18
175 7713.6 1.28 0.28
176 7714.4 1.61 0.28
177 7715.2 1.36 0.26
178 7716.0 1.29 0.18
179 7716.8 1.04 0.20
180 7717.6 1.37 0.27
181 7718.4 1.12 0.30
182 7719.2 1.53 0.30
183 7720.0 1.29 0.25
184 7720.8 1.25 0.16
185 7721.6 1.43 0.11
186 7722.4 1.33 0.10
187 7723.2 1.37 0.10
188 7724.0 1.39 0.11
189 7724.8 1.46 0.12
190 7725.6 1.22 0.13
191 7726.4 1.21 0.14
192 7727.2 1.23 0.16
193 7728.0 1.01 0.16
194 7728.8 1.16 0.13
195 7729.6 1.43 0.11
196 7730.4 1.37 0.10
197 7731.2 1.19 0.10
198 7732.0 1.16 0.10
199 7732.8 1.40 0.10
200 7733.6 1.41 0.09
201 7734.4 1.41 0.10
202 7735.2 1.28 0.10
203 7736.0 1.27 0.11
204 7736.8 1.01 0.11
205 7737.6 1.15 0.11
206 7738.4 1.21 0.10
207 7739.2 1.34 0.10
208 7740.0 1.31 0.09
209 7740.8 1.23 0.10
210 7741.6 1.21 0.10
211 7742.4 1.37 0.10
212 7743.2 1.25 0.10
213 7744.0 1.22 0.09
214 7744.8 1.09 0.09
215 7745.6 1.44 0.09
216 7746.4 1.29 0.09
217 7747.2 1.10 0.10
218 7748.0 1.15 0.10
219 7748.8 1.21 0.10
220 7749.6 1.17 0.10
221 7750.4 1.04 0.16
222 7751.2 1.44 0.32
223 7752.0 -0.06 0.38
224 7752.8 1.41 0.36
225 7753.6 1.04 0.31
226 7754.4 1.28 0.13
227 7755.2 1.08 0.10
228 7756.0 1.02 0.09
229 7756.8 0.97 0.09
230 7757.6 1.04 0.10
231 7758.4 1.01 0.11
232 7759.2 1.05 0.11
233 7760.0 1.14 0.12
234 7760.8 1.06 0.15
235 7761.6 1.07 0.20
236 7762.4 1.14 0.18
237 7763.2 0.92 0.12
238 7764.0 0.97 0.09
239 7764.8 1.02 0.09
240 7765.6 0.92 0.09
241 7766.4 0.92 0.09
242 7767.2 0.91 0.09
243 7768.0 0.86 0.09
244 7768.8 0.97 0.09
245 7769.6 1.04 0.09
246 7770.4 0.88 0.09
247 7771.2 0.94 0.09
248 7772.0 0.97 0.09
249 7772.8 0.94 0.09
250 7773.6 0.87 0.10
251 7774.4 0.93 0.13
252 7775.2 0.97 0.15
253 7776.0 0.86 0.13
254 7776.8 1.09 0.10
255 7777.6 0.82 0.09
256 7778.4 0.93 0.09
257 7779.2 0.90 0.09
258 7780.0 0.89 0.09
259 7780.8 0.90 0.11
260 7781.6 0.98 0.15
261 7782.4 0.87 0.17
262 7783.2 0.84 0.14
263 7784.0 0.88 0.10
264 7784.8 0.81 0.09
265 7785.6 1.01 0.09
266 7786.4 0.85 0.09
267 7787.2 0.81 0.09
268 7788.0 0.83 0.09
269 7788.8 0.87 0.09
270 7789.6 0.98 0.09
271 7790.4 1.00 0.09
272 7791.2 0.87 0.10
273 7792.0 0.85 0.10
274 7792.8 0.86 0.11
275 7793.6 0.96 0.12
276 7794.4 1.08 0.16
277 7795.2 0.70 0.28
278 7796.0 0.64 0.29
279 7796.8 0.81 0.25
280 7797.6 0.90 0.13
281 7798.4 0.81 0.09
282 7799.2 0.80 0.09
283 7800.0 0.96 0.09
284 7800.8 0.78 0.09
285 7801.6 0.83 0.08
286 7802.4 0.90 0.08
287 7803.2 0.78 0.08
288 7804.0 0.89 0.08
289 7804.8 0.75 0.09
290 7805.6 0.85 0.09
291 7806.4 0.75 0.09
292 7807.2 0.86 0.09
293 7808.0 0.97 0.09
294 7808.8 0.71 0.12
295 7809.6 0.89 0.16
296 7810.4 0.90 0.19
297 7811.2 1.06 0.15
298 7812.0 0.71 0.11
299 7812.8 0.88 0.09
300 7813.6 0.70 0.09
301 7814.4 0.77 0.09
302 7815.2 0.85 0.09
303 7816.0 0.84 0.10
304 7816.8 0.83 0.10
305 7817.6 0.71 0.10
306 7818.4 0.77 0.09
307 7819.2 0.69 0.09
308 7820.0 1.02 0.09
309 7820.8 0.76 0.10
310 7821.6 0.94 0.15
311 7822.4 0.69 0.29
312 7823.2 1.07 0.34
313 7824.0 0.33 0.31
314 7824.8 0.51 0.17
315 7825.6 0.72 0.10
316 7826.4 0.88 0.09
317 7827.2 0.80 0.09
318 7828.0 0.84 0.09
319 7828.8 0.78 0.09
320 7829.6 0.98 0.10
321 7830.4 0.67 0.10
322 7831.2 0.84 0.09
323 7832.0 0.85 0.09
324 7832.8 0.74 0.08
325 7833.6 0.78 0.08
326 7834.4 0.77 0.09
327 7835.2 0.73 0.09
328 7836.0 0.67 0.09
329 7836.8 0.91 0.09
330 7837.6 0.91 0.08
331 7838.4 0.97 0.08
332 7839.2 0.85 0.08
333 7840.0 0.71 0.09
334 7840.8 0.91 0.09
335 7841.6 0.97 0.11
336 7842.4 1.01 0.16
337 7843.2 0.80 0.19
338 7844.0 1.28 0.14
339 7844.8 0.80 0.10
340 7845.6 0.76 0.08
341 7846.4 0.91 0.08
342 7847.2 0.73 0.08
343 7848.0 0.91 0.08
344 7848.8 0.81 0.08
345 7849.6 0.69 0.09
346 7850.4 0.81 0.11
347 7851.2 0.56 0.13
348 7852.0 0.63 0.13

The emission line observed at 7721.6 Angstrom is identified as Mg II 2798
